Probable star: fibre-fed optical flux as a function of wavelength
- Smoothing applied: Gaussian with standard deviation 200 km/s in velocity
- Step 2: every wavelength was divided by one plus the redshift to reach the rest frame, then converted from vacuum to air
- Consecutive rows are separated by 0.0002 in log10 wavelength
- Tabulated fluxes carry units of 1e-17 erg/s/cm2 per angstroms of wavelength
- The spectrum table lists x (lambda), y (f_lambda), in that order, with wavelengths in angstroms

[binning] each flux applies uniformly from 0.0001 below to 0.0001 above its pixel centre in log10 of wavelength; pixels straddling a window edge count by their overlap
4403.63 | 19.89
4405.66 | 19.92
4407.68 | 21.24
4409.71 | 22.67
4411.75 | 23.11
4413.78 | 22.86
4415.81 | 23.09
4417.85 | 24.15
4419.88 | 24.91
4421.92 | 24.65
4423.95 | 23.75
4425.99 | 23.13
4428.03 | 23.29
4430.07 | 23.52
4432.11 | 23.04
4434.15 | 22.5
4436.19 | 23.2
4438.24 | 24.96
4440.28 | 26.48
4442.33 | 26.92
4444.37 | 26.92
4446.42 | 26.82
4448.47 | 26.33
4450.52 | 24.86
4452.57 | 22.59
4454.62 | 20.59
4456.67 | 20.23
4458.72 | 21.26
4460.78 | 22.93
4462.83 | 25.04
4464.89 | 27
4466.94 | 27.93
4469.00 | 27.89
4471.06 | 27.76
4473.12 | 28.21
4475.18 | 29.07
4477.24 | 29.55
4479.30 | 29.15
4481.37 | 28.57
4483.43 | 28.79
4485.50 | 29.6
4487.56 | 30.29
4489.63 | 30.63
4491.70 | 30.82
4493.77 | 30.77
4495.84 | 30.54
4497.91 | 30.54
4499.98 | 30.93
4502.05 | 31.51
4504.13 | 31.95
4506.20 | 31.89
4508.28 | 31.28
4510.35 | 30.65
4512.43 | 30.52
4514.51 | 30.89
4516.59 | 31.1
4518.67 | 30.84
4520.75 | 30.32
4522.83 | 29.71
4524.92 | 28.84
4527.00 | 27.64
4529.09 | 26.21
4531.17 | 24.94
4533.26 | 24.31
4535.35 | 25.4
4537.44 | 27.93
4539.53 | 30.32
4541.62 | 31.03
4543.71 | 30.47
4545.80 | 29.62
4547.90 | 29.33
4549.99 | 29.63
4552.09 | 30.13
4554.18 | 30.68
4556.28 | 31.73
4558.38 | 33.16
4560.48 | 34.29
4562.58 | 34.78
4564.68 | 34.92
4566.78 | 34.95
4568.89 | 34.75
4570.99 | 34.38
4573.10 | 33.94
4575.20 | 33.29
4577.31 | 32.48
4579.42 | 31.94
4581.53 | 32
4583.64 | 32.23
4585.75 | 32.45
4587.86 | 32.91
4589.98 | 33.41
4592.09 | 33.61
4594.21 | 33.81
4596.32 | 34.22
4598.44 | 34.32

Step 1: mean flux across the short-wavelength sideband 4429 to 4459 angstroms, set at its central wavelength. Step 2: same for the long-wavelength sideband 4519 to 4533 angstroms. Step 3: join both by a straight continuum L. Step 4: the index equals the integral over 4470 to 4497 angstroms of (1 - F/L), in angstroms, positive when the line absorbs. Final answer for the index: -3.8 angstroms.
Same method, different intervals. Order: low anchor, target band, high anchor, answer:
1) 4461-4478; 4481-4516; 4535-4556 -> -2.8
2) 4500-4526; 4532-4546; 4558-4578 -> 1.8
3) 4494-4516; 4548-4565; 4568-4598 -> 0.2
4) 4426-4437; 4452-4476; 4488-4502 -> 1.8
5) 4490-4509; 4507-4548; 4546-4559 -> 2.4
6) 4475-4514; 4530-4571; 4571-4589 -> 1.6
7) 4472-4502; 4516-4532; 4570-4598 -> 1.2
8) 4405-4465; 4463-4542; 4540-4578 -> -2.6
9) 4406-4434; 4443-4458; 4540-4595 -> 0.6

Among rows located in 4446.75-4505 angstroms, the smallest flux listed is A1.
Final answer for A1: 20.23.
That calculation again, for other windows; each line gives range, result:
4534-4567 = 25.4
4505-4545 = 24.31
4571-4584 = 31.94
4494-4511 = 30.54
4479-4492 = 28.57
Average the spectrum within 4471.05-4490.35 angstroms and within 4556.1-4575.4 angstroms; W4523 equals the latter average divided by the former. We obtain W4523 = 1.17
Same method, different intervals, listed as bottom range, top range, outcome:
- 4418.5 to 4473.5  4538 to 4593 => 1.31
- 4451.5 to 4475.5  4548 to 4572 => 1.32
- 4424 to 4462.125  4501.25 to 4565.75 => 1.26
